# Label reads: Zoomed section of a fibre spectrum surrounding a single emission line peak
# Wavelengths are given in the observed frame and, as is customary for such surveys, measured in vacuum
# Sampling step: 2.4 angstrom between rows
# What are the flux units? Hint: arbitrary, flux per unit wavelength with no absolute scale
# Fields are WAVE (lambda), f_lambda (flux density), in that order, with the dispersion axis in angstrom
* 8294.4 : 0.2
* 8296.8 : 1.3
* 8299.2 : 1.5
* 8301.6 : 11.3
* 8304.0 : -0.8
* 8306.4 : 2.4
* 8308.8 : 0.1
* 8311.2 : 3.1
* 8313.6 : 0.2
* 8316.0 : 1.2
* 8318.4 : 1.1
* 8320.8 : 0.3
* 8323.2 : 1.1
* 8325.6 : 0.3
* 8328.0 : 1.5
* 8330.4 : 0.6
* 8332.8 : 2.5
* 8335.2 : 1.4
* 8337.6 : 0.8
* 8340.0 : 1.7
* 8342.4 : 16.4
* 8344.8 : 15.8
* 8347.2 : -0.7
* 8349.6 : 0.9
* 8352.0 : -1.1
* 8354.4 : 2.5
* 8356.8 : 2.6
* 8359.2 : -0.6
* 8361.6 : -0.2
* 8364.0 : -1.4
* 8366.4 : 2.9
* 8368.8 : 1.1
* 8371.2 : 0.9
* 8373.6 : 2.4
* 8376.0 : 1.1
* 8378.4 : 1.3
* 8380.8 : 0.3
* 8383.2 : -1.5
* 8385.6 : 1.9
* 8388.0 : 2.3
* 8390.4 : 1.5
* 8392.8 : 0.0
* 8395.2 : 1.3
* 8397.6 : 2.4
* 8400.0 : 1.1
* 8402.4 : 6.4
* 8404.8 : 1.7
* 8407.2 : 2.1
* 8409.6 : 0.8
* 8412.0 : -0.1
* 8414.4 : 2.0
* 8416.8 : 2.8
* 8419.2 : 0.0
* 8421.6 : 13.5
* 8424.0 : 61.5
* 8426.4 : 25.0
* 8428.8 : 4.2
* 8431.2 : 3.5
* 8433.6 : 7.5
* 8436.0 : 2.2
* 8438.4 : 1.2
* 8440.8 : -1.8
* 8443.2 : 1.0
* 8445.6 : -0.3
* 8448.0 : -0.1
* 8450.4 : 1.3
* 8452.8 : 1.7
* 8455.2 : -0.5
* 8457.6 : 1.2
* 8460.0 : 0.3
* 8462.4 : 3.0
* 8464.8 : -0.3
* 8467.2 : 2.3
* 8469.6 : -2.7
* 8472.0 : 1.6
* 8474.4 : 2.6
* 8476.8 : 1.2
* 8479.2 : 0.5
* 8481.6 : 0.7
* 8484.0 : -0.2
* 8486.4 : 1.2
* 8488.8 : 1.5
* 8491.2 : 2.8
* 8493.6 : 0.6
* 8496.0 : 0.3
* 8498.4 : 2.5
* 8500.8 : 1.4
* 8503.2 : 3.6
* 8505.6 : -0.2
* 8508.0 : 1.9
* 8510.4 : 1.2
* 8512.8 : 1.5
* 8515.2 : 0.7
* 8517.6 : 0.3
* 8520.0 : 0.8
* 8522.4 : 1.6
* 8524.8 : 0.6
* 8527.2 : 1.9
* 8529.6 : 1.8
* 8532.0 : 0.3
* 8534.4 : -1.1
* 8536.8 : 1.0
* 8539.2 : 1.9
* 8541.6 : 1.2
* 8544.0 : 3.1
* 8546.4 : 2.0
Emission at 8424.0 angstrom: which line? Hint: [O III] 5007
